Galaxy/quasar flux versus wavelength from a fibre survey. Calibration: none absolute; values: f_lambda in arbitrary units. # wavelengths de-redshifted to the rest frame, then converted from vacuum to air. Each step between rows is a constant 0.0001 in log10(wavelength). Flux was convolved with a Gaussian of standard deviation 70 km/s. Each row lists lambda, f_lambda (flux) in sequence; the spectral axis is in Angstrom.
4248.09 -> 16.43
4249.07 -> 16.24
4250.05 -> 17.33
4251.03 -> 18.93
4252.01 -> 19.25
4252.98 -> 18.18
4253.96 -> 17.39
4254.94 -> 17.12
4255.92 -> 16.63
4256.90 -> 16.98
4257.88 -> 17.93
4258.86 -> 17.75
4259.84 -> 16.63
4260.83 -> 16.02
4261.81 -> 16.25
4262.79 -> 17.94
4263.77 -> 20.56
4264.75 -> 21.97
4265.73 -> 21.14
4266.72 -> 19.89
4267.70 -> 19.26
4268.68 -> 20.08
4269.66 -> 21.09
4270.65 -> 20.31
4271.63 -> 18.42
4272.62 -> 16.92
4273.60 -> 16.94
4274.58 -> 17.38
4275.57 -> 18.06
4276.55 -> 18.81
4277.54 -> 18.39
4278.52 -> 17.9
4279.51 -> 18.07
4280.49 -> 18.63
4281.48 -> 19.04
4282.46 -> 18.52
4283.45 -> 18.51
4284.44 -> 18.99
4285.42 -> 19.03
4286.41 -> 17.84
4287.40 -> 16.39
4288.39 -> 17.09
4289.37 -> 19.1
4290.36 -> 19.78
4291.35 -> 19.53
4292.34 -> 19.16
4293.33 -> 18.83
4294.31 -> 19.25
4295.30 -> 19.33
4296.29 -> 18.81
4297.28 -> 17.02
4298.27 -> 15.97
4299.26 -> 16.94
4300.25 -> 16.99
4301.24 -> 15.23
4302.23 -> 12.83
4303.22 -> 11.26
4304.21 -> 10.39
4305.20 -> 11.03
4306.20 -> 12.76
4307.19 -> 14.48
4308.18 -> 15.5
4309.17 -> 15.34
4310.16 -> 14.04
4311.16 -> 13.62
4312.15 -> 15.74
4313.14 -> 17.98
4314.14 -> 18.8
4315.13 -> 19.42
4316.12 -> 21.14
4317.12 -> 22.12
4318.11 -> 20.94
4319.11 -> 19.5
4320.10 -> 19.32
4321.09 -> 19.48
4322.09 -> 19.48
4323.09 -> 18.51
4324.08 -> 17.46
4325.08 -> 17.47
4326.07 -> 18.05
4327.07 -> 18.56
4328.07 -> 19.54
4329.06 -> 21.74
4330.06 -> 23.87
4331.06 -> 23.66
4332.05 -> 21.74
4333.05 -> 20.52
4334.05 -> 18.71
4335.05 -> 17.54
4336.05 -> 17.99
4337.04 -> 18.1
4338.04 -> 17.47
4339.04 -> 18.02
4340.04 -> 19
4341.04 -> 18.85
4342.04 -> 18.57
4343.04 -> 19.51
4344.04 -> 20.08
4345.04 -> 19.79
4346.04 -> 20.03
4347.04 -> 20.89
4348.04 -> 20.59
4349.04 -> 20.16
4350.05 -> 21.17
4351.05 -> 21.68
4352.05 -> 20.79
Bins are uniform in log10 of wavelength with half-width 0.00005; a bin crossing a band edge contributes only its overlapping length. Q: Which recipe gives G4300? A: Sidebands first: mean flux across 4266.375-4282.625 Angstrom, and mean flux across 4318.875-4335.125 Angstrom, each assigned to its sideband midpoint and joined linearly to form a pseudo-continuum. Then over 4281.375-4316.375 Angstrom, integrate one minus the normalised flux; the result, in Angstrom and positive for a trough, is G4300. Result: 4.4 Angstrom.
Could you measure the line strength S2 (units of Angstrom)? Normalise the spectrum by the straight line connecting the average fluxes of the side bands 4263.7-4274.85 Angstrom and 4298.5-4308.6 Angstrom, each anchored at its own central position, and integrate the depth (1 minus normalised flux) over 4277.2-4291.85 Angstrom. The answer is -1.33 Angstrom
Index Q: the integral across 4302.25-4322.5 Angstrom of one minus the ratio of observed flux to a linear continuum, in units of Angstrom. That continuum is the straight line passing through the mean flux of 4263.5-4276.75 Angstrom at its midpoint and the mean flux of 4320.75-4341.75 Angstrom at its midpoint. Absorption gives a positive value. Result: 2.9 Angstrom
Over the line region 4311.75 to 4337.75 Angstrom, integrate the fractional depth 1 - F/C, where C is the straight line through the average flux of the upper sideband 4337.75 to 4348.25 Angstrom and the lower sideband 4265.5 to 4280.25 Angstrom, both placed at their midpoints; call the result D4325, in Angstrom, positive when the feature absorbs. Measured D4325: -0.4 Angstrom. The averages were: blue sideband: 18.8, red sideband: 19.3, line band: 19.5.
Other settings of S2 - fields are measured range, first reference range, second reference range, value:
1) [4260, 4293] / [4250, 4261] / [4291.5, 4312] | -4.1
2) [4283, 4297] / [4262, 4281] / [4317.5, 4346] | 0.3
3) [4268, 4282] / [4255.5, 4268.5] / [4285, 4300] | -0.2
